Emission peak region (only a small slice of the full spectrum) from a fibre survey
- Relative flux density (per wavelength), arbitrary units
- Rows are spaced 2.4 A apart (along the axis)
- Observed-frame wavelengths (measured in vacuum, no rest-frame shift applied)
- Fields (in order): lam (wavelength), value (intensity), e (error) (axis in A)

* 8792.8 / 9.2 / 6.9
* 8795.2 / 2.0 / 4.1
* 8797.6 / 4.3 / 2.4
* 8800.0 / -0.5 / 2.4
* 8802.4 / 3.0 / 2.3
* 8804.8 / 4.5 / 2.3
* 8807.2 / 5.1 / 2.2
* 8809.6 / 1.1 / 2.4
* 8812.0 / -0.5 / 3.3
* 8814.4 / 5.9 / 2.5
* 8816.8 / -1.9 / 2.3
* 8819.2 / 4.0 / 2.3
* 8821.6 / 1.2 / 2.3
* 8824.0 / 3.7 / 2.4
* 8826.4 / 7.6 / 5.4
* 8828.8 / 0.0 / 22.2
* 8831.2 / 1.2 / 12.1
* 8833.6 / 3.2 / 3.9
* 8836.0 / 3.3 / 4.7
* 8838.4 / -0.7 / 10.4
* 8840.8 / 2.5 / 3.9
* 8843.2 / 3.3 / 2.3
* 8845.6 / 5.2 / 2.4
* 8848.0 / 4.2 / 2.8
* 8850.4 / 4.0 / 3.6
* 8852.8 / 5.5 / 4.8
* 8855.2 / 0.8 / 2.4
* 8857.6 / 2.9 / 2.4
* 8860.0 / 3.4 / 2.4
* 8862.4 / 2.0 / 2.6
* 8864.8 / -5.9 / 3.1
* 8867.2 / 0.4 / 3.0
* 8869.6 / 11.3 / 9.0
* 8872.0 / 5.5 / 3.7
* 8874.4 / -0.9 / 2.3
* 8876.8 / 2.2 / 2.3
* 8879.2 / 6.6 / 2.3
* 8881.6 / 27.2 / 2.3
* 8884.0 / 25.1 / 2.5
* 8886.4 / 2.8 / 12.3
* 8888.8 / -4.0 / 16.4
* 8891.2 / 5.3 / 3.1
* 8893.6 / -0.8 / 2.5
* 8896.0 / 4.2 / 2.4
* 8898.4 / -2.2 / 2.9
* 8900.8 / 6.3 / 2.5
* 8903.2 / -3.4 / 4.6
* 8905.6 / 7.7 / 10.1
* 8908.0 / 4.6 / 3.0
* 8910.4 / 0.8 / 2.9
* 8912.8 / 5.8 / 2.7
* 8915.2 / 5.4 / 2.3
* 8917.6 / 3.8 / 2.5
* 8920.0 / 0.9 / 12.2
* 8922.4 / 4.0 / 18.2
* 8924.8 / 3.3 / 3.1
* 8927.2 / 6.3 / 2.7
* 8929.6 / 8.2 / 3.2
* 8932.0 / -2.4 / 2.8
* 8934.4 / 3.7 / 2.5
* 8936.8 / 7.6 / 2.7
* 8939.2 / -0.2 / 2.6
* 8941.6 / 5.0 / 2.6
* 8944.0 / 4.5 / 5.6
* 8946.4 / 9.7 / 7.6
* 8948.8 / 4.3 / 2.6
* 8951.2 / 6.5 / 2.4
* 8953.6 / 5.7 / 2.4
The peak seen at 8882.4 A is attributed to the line H-gamma 4340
